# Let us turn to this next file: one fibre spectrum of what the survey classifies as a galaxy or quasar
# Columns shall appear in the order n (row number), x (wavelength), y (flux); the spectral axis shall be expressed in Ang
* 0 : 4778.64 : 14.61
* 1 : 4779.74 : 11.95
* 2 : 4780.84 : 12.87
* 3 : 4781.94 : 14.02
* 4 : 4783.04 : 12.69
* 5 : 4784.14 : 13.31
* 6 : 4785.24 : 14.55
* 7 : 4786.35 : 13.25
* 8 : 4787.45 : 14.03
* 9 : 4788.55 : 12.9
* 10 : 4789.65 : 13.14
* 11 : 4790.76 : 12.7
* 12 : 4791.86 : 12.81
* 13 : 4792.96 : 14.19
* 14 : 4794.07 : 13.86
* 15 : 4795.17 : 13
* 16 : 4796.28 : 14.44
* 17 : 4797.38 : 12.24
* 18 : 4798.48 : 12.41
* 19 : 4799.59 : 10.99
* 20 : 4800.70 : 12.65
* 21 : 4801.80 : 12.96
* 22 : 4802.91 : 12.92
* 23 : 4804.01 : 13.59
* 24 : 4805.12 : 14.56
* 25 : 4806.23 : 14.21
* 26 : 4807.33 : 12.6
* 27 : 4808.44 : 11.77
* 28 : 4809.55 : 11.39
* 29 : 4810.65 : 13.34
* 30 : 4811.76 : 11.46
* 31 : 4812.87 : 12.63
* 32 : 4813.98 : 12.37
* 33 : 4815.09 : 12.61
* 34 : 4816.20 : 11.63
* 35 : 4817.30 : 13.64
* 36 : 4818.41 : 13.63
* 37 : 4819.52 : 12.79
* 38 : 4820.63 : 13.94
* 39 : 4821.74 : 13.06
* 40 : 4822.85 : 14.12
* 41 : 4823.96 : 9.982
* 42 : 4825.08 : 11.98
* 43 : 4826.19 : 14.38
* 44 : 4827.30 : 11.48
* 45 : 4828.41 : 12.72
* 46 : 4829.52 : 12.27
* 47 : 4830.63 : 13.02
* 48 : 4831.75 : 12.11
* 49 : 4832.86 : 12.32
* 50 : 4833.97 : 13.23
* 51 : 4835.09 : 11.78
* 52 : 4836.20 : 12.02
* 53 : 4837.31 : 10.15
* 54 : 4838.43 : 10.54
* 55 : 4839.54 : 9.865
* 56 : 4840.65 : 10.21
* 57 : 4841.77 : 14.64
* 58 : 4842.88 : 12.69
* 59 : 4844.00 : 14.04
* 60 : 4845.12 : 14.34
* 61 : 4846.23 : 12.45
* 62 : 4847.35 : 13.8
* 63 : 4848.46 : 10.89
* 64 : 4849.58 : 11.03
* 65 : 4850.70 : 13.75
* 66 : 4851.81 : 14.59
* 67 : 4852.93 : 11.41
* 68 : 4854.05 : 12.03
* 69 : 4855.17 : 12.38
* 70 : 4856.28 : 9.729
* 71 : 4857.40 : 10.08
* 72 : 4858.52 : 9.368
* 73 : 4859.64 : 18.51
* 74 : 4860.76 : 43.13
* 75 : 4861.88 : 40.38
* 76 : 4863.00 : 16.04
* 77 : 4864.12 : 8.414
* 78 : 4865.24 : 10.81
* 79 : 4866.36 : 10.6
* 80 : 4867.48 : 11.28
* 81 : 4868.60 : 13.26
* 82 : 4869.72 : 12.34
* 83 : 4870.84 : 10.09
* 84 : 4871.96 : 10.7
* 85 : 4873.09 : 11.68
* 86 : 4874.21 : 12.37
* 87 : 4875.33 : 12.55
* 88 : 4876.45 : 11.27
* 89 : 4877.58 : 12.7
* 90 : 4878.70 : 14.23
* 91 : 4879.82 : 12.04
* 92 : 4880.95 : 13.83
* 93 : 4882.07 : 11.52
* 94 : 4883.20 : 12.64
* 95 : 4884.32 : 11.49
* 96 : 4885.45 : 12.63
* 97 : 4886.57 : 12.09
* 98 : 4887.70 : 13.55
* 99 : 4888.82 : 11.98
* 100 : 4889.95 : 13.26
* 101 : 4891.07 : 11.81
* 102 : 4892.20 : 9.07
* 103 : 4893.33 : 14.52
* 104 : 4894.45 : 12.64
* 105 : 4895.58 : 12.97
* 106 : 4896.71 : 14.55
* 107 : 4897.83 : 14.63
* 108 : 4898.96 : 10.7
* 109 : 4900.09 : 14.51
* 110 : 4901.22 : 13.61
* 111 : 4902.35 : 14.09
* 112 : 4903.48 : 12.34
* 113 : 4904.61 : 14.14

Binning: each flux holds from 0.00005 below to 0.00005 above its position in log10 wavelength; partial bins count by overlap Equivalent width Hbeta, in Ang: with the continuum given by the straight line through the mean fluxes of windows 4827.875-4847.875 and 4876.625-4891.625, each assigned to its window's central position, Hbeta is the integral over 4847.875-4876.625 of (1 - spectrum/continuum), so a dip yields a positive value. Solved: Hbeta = -4.1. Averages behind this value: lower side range 12.3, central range 14.2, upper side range 12.6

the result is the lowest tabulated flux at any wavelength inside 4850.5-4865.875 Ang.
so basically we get 8.414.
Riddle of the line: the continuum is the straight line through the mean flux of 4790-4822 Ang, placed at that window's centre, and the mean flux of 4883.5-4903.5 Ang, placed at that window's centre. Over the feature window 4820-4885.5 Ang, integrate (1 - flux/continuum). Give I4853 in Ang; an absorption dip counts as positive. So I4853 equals -2.0 Ang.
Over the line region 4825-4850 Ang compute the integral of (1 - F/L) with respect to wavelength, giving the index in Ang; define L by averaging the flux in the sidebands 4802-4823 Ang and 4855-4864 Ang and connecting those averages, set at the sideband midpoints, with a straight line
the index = 6.4 Ang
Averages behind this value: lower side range 12.9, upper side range 19.7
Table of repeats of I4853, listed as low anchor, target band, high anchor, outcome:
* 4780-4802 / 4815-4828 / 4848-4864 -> 1.70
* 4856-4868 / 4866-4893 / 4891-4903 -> 5.42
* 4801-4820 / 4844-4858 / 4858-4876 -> 2.45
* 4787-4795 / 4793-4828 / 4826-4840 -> -0.33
